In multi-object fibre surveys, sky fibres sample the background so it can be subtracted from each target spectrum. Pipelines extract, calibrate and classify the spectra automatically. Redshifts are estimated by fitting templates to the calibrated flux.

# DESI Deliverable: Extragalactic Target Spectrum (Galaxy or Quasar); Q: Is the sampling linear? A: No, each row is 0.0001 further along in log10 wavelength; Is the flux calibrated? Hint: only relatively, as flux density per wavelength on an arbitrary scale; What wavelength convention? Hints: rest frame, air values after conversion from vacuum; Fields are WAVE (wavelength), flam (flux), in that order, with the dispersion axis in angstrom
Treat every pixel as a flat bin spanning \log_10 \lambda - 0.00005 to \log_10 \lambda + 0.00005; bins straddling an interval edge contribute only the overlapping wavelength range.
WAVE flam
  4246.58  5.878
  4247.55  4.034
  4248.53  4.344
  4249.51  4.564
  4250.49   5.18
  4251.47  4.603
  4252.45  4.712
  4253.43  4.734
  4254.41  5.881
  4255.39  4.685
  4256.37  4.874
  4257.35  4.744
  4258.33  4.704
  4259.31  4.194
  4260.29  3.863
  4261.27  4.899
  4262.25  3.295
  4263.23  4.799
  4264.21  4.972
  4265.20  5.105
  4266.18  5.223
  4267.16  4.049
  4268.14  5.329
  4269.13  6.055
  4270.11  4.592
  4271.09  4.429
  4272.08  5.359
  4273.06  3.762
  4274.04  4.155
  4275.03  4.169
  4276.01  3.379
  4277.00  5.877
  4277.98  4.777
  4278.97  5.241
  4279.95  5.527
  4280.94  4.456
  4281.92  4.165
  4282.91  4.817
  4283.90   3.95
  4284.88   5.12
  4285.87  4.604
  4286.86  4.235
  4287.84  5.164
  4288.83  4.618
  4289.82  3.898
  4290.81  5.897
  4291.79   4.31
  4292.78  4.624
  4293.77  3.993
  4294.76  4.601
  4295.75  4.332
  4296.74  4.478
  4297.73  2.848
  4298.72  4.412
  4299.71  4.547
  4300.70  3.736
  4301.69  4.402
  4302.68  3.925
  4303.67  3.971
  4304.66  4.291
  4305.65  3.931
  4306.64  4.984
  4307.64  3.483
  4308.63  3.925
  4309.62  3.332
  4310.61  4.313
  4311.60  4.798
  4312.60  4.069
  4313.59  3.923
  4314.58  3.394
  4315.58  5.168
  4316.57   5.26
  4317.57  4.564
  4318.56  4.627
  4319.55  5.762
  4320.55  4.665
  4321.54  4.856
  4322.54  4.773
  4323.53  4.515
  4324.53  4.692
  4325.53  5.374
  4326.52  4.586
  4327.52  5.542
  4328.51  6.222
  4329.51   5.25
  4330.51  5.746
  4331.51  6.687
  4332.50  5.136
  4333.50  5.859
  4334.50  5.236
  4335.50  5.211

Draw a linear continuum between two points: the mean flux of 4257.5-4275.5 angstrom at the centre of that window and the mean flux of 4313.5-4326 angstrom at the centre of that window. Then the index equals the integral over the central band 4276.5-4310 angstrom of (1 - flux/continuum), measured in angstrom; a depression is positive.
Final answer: 1.8 angstrom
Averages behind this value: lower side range 4.61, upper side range 4.76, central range 4.43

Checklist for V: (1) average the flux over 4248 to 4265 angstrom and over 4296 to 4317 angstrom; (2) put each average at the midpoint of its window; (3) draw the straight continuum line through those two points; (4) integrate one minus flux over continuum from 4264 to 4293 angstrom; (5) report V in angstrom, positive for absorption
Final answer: -1.9 angstrom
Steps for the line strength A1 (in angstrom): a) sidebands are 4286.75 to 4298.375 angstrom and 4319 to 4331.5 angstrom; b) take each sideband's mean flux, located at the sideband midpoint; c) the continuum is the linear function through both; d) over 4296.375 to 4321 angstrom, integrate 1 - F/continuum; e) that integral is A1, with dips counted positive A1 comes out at 2.81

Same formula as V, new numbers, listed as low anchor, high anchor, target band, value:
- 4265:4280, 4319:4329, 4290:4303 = 1.6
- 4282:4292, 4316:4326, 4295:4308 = 1.8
